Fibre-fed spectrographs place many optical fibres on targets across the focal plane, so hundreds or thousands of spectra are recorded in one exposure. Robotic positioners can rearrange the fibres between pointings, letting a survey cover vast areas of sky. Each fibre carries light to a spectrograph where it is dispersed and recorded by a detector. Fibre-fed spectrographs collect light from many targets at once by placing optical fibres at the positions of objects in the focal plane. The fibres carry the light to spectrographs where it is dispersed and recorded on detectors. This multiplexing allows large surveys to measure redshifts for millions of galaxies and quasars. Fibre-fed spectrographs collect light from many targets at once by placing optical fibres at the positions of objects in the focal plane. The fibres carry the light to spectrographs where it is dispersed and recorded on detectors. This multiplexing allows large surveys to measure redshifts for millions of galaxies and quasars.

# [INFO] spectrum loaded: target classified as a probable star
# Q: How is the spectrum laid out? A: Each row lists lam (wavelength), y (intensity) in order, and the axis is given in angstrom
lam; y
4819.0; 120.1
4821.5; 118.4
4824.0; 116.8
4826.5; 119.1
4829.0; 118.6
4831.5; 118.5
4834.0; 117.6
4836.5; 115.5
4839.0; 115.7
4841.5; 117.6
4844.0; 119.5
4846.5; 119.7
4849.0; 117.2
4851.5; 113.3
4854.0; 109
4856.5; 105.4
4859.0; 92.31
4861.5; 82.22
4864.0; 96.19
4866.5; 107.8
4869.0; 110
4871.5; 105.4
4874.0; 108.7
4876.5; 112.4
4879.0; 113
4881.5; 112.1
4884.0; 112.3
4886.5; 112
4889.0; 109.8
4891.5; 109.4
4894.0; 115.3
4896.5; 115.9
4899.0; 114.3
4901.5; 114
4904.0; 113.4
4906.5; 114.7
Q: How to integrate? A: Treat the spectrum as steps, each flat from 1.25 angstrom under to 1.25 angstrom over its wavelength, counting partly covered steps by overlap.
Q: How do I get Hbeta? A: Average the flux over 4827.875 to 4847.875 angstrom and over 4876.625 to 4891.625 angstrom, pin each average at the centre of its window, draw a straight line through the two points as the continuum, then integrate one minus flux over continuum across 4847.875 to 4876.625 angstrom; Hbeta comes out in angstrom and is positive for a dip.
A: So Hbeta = 2.49 angstrom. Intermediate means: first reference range 118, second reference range 112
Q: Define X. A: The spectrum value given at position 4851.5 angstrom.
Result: 113.3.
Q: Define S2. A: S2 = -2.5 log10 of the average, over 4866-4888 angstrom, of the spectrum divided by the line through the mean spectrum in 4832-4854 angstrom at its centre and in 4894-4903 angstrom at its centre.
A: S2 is 0.048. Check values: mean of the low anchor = 117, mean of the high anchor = 115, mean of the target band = 110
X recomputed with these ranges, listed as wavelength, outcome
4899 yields 114.3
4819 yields 120.1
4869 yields 110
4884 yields 112.3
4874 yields 108.7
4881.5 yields 112.1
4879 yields 113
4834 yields 117.6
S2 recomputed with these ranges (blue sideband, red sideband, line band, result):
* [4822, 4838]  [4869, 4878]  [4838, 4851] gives -0.03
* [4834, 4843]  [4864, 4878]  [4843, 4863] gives 0.06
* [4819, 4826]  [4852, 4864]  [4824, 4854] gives -0.08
